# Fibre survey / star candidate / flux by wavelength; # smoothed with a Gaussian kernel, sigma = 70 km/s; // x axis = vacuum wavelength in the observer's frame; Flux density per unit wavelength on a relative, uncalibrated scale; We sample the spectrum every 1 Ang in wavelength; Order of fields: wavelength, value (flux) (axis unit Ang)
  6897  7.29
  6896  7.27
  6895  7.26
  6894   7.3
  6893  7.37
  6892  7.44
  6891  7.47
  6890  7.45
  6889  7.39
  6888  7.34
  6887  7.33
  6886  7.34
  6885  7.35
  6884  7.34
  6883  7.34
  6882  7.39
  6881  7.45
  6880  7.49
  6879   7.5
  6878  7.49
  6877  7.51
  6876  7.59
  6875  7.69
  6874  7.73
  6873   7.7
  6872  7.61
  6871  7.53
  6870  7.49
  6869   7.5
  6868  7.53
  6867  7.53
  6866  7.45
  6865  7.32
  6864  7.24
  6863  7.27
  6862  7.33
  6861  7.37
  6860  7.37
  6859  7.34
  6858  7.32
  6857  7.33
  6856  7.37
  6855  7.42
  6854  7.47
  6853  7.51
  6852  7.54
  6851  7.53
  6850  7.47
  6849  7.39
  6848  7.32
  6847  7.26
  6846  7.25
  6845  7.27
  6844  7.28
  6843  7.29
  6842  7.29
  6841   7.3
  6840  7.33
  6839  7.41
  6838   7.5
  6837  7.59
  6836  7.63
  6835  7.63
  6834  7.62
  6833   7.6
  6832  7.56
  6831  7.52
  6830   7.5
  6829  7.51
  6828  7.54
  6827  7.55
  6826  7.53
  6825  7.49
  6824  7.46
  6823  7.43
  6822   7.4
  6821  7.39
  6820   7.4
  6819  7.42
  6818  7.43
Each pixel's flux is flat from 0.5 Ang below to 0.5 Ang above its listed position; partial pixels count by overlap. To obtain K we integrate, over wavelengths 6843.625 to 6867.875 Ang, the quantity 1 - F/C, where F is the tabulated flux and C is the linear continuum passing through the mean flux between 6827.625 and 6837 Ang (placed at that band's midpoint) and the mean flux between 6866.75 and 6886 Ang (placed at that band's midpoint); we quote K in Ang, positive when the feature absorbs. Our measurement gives 0.5 Ang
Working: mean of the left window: 7.57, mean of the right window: 7.51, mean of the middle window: 7.38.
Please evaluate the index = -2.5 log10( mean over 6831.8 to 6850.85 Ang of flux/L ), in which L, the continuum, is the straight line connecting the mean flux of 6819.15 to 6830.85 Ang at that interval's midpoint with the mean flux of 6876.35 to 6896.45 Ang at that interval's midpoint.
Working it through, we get 0.00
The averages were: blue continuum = 7.47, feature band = 7.42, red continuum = 7.39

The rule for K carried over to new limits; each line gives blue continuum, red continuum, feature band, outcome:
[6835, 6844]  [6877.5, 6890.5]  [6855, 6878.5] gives -0.2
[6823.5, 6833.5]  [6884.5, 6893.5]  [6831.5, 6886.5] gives 0.1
